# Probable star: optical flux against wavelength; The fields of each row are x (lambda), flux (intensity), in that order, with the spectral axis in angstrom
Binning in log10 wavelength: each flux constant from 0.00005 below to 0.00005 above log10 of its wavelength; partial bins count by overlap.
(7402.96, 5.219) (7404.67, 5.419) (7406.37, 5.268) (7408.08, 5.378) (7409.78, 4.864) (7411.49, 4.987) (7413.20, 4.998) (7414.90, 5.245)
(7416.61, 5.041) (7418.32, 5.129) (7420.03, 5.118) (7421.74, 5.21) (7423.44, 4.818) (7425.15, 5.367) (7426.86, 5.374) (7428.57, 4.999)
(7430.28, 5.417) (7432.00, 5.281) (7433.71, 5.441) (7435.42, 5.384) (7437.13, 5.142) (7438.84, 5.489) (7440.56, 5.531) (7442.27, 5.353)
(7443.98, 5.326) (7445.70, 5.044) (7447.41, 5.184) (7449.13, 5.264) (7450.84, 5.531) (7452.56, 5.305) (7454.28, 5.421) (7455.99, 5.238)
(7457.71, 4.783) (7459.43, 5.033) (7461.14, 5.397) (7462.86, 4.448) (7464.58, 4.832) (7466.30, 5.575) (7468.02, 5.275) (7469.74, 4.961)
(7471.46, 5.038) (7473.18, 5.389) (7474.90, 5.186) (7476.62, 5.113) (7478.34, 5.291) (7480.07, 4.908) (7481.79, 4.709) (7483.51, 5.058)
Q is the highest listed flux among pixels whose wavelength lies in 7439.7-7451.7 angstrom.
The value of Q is 5.531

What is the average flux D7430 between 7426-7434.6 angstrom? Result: 5.3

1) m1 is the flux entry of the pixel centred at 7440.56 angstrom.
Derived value 5.531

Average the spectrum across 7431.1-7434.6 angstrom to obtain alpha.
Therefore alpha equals 5.35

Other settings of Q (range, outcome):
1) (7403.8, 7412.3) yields 5.419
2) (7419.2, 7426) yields 5.367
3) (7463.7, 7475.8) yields 5.575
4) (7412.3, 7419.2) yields 5.245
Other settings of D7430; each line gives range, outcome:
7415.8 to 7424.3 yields 5.07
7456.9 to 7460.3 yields 4.92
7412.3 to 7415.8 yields 5.12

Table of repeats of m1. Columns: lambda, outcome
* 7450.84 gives 5.531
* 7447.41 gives 5.184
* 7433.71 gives 5.441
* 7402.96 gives 5.219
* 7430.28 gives 5.417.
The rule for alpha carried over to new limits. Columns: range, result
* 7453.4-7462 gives 5.18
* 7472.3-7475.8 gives 5.29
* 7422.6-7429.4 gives 5.14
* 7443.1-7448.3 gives 5.18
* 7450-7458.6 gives 5.25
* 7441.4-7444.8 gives 5.35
